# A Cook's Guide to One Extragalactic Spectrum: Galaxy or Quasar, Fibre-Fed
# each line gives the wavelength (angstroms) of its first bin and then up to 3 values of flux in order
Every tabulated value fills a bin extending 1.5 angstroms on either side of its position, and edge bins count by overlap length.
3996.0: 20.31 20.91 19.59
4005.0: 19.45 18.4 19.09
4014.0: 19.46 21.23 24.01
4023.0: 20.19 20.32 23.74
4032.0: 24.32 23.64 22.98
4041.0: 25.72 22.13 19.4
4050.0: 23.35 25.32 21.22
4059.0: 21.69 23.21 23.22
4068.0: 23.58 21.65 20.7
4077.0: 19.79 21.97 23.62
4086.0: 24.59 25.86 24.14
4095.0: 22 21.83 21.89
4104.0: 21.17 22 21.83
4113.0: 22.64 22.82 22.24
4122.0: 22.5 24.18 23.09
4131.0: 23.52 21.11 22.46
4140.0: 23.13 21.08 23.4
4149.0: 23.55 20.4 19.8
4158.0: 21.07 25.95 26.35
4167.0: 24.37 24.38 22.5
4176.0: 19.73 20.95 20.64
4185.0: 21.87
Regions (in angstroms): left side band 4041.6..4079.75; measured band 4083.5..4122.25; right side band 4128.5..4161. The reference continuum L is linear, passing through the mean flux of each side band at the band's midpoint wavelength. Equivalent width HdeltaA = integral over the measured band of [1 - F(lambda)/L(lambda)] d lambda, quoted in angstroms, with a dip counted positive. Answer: -1.0 angstroms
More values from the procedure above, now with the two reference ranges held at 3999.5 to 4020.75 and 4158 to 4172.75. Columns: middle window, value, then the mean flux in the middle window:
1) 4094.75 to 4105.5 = 0.5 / 21.7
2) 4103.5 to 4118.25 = 0.5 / 22.2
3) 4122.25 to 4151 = 1.2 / 22.8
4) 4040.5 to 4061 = -1.3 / 22.6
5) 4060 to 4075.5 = -0.5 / 22.4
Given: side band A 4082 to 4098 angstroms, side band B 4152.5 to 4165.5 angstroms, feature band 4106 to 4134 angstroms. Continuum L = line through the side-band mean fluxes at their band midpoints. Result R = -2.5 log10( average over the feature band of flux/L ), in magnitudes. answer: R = 0.04 mag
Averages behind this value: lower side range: 23.8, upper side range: 23.1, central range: 22.7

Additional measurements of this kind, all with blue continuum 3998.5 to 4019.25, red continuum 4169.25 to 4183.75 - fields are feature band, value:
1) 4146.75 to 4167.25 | -0.08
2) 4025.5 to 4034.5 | -0.16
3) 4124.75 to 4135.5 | -0.09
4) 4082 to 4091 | -0.20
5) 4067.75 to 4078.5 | -0.04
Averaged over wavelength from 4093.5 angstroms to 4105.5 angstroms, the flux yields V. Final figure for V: 21.7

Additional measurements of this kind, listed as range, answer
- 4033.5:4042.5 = 24.1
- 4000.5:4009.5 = 19.1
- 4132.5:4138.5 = 21.8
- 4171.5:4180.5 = 21.1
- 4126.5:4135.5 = 22.6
